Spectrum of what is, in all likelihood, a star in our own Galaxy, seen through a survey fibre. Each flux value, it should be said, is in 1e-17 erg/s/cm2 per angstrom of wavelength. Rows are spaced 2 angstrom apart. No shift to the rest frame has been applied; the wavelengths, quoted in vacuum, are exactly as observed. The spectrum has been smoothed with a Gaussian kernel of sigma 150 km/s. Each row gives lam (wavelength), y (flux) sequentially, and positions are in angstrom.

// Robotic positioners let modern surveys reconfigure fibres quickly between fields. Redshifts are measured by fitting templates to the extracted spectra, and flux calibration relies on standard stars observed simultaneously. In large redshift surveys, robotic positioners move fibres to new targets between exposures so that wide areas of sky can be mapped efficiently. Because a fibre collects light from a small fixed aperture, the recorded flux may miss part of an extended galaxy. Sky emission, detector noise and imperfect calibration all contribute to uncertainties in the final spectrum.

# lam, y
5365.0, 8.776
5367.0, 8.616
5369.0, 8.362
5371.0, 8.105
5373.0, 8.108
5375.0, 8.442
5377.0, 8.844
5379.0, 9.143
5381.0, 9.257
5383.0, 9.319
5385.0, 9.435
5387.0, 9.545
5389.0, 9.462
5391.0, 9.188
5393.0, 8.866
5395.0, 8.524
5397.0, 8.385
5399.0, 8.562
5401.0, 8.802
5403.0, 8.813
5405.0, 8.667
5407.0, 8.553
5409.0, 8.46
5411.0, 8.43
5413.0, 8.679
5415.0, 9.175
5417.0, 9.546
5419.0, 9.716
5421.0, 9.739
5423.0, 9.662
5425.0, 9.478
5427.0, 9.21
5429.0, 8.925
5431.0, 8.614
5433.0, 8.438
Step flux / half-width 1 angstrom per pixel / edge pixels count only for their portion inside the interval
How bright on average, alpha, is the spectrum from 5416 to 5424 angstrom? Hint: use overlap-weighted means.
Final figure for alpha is 9.67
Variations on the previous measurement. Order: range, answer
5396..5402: 8.58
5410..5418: 8.96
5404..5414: 8.56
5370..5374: 8.11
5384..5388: 9.49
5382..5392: 9.39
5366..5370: 8.49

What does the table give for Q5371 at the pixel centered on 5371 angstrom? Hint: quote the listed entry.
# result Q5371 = 8.105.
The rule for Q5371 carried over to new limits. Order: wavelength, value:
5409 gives 8.46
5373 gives 8.108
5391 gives 9.188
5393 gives 8.866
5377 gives 8.844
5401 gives 8.802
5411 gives 8.43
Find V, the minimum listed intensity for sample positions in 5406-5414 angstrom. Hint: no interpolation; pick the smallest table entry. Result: 8.43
